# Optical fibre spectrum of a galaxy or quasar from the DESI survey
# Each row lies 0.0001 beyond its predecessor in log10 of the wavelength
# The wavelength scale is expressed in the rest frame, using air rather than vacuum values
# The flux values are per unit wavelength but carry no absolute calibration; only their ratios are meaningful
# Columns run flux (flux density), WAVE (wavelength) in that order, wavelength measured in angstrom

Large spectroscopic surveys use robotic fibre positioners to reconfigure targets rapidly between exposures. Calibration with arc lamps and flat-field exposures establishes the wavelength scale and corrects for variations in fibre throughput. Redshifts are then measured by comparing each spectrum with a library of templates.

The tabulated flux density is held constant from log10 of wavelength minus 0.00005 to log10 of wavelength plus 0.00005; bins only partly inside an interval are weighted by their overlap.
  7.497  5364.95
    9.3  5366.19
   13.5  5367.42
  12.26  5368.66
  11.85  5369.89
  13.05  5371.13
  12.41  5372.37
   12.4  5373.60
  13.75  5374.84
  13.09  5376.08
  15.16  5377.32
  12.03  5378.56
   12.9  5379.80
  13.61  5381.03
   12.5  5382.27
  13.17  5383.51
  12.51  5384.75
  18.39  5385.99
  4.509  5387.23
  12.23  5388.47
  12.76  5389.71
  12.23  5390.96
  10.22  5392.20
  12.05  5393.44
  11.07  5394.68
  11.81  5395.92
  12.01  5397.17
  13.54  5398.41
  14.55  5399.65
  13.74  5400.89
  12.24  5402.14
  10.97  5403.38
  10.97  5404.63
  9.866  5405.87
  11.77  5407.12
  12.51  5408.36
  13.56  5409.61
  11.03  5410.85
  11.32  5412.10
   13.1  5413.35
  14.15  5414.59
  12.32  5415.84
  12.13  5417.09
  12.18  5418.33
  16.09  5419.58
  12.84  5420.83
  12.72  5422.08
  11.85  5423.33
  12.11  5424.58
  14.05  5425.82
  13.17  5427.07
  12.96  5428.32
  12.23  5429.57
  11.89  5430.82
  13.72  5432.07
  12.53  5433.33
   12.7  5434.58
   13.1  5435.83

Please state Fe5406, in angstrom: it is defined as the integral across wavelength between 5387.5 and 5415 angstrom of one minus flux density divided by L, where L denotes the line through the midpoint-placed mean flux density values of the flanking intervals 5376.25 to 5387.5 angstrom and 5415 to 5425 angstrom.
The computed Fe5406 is 1.83 angstrom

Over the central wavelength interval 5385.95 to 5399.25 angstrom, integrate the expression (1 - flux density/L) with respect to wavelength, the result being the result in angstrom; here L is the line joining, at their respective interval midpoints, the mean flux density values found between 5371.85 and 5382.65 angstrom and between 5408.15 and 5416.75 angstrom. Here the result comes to 1.3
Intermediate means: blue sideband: 13.1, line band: 11.7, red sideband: 12.6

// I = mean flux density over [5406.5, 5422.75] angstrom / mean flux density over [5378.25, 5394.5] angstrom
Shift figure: 1.04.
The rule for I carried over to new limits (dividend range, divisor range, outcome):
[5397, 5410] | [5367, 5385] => 0.95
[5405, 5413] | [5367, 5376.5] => 0.92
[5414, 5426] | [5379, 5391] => 1.04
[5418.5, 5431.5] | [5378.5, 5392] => 1.05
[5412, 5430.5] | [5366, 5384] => 1.01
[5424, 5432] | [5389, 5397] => 1.10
